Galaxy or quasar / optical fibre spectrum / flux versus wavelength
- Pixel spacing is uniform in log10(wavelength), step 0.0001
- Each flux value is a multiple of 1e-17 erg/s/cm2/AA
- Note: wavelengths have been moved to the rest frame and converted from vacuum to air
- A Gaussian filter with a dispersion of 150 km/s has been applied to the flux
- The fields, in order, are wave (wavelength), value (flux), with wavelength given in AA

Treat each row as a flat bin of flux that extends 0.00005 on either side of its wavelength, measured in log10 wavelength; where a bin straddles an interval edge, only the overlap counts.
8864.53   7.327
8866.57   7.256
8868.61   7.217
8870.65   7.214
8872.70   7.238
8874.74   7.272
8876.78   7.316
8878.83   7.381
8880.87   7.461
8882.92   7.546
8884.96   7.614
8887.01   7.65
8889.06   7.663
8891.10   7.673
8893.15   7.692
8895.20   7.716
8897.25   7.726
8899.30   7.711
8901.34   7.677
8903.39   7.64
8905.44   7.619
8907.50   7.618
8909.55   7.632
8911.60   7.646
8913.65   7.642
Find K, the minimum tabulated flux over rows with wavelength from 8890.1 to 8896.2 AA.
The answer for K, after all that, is 7.673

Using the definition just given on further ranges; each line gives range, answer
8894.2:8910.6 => 7.618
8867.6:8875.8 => 7.214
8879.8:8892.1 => 7.461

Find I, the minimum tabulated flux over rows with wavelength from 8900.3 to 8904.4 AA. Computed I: 7.64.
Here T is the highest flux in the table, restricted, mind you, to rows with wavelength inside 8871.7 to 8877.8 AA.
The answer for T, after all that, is 7.316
